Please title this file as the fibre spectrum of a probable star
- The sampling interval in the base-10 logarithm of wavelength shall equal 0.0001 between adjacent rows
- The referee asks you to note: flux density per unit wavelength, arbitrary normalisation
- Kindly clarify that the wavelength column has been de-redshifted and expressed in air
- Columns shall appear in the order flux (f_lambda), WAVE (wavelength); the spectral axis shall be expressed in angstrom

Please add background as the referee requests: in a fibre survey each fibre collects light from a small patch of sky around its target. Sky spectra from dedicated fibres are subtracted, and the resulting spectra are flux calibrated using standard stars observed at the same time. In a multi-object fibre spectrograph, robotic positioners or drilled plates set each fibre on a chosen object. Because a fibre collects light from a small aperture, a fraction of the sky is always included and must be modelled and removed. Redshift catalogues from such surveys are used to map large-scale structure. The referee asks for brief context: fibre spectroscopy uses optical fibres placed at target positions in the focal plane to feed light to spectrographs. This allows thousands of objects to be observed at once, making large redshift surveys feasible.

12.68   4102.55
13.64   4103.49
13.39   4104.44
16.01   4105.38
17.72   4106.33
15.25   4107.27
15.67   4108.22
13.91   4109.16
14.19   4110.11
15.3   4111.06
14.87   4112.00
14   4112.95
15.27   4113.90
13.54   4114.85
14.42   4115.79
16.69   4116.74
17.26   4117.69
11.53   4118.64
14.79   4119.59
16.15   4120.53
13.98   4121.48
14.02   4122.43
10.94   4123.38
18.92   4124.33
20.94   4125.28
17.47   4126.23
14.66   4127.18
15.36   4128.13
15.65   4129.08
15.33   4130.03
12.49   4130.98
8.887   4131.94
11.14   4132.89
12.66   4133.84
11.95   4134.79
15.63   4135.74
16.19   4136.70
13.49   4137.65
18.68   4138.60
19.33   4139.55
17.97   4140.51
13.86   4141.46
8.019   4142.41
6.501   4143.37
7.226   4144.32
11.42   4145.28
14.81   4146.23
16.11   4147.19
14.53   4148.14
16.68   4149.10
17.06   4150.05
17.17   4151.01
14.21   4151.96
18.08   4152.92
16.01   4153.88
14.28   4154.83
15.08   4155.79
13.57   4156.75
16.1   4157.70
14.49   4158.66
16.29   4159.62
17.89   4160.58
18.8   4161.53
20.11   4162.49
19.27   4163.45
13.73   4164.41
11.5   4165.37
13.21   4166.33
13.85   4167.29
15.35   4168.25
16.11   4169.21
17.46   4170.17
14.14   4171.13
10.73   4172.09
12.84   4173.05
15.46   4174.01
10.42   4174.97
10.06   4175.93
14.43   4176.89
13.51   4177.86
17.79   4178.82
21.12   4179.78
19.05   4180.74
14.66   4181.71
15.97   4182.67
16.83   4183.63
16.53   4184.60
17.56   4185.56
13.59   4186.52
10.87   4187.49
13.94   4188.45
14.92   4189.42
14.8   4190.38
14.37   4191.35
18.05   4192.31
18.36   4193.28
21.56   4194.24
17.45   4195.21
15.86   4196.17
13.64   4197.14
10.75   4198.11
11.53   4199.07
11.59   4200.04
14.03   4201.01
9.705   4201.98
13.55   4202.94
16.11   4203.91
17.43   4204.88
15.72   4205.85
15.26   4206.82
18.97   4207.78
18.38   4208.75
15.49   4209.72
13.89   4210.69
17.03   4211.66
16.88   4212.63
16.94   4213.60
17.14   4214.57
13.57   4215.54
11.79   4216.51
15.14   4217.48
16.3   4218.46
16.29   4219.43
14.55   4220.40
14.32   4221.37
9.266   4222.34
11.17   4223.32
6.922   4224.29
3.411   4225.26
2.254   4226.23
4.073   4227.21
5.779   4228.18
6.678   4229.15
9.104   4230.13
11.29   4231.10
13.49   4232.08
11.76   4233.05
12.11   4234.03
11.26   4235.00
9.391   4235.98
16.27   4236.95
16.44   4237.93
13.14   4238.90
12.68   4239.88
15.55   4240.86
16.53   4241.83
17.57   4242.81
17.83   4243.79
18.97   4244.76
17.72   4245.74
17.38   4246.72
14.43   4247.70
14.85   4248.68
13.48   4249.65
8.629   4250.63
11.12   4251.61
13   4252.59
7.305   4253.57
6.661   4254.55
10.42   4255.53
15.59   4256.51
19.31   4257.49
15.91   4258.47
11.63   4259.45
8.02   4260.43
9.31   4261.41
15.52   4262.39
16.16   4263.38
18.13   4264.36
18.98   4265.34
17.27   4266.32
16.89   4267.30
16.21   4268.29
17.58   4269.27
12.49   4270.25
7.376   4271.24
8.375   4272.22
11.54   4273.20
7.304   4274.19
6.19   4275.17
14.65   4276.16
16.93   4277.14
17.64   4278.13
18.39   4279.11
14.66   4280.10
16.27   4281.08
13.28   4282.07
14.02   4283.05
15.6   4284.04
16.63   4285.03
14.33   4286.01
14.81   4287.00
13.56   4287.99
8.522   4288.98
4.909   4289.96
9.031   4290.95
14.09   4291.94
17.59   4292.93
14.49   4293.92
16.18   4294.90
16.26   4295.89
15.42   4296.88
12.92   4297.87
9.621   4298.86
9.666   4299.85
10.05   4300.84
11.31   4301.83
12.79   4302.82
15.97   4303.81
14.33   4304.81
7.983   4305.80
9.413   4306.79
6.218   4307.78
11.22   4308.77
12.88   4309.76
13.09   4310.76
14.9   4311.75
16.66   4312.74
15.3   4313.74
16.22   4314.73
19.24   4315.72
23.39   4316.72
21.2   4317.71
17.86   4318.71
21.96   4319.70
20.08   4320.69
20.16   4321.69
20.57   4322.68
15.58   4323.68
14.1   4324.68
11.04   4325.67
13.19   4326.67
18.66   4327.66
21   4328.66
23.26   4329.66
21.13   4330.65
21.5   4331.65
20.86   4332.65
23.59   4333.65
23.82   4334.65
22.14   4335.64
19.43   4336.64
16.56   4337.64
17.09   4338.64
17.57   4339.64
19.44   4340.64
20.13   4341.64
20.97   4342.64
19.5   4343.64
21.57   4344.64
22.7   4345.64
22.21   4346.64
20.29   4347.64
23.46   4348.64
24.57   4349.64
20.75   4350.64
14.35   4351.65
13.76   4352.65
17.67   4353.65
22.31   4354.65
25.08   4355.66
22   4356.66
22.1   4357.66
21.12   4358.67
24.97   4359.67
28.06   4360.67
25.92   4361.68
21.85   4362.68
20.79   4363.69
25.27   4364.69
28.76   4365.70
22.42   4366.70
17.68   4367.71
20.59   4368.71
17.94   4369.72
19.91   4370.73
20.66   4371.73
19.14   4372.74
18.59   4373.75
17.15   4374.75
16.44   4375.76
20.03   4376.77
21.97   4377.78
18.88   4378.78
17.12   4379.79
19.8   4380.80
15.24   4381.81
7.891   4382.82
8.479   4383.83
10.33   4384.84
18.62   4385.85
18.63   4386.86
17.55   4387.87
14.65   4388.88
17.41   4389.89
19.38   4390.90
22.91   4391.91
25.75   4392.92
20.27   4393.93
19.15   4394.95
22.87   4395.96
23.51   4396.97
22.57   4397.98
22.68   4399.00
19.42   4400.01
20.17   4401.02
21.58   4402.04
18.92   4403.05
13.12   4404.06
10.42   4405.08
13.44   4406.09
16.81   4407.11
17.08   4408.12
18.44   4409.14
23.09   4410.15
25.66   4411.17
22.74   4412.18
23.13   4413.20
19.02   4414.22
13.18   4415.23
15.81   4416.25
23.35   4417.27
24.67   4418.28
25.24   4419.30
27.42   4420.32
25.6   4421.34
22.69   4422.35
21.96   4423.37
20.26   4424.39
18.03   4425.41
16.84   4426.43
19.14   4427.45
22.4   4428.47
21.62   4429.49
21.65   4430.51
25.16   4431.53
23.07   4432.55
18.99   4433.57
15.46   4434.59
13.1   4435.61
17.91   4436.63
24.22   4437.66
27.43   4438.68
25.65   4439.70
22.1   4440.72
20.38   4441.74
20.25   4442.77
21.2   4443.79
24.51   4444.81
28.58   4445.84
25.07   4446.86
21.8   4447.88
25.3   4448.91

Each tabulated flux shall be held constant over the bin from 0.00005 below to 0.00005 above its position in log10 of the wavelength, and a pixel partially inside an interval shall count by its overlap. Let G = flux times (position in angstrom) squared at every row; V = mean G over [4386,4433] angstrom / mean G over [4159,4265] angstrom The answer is 1.6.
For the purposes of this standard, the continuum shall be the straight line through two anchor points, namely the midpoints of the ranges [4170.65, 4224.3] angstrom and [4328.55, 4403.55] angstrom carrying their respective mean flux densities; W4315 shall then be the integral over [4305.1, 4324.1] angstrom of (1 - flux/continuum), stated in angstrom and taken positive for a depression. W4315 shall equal 2.7 angstrom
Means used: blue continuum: 14.9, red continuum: 20.2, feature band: 16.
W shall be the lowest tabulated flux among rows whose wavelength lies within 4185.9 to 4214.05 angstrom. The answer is 9.705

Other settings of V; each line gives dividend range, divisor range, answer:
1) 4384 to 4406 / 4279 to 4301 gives 1.47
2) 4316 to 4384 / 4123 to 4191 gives 1.47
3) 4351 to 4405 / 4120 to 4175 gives 1.48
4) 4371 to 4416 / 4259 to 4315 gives 1.46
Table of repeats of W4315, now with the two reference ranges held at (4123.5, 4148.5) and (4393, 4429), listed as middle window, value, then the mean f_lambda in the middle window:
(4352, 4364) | -1.8 angstrom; 22.1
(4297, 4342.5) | 4.4 angstrom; 16.6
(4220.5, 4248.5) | 7.4 angstrom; 12.1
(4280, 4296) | 3.5 angstrom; 13.7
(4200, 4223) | 1.2 angstrom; 15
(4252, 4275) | 5.5 angstrom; 13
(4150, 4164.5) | -1.8 angstrom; 16.4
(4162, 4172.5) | -0.2 angstrom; 15.1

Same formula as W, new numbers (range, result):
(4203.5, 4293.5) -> 2.254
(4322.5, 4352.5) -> 11.04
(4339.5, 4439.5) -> 7.891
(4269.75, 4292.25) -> 4.909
